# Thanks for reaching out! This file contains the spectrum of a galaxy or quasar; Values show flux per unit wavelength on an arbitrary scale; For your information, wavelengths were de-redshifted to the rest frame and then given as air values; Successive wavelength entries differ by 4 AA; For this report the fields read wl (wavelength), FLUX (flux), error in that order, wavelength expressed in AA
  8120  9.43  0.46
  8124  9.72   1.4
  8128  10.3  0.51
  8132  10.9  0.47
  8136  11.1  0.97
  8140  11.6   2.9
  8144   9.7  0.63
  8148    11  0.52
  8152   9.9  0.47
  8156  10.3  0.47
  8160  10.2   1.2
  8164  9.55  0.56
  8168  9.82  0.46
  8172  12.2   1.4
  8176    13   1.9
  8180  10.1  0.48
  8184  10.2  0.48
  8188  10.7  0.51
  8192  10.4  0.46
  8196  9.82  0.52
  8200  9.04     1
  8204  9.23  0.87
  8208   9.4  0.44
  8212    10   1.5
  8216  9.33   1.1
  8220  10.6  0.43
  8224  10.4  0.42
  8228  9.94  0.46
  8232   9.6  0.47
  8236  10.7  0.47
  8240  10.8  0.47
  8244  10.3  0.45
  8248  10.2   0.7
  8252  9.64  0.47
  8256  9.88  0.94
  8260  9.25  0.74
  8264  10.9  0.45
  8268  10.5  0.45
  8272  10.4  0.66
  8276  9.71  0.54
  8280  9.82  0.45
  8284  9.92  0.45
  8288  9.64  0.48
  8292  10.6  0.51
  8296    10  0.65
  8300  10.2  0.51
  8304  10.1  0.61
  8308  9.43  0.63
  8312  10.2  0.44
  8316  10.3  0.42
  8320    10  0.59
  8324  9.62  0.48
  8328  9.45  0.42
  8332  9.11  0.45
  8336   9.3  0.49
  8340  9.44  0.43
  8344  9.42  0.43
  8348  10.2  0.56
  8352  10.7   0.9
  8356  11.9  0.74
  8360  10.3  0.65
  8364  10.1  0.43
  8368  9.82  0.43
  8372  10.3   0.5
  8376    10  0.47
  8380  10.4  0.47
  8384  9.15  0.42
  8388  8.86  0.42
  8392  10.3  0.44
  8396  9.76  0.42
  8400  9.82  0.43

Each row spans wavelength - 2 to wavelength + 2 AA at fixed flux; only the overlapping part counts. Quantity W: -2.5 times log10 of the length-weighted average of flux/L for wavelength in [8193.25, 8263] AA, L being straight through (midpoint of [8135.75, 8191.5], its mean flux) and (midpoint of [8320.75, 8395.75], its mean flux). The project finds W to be 0.05 mag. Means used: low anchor 10.6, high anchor 9.91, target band 9.91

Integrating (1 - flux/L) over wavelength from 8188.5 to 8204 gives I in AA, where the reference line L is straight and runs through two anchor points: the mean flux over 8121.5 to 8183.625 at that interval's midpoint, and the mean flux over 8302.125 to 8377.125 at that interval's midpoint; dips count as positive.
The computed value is 1.0 AA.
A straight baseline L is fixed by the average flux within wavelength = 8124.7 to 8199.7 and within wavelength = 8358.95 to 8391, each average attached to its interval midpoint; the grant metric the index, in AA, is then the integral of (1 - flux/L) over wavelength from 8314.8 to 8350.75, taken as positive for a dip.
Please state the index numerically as 1.2 AA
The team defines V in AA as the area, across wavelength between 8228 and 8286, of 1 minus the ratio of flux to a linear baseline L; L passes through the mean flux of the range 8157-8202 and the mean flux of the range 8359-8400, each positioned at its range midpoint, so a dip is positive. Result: 0.7 AA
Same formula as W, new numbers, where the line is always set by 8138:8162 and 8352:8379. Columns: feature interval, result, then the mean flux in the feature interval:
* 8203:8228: 0.06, 9.86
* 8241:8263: 0.05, 9.94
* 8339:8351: 0.07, 9.79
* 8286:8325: 0.04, 10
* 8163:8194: -0.03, 10.8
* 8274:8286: 0.07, 9.82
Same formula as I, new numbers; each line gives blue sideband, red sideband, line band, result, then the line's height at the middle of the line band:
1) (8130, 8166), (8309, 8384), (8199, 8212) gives 1.2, 10.3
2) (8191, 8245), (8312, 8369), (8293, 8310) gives 0.0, 9.98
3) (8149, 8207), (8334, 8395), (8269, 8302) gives 0.3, 10.1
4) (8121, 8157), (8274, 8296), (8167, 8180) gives -1.5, 10.4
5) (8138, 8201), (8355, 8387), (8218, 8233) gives 0.3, 10.4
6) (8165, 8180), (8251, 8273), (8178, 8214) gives 3.7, 11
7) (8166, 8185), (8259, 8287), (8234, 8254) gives 0.1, 10.4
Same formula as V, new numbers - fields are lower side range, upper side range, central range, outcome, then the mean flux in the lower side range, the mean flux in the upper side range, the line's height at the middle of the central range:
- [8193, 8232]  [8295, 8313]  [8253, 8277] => -0.54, 9.76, 9.97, 9.88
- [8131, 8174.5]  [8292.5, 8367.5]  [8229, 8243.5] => -0.03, 10.6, 10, 10.3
